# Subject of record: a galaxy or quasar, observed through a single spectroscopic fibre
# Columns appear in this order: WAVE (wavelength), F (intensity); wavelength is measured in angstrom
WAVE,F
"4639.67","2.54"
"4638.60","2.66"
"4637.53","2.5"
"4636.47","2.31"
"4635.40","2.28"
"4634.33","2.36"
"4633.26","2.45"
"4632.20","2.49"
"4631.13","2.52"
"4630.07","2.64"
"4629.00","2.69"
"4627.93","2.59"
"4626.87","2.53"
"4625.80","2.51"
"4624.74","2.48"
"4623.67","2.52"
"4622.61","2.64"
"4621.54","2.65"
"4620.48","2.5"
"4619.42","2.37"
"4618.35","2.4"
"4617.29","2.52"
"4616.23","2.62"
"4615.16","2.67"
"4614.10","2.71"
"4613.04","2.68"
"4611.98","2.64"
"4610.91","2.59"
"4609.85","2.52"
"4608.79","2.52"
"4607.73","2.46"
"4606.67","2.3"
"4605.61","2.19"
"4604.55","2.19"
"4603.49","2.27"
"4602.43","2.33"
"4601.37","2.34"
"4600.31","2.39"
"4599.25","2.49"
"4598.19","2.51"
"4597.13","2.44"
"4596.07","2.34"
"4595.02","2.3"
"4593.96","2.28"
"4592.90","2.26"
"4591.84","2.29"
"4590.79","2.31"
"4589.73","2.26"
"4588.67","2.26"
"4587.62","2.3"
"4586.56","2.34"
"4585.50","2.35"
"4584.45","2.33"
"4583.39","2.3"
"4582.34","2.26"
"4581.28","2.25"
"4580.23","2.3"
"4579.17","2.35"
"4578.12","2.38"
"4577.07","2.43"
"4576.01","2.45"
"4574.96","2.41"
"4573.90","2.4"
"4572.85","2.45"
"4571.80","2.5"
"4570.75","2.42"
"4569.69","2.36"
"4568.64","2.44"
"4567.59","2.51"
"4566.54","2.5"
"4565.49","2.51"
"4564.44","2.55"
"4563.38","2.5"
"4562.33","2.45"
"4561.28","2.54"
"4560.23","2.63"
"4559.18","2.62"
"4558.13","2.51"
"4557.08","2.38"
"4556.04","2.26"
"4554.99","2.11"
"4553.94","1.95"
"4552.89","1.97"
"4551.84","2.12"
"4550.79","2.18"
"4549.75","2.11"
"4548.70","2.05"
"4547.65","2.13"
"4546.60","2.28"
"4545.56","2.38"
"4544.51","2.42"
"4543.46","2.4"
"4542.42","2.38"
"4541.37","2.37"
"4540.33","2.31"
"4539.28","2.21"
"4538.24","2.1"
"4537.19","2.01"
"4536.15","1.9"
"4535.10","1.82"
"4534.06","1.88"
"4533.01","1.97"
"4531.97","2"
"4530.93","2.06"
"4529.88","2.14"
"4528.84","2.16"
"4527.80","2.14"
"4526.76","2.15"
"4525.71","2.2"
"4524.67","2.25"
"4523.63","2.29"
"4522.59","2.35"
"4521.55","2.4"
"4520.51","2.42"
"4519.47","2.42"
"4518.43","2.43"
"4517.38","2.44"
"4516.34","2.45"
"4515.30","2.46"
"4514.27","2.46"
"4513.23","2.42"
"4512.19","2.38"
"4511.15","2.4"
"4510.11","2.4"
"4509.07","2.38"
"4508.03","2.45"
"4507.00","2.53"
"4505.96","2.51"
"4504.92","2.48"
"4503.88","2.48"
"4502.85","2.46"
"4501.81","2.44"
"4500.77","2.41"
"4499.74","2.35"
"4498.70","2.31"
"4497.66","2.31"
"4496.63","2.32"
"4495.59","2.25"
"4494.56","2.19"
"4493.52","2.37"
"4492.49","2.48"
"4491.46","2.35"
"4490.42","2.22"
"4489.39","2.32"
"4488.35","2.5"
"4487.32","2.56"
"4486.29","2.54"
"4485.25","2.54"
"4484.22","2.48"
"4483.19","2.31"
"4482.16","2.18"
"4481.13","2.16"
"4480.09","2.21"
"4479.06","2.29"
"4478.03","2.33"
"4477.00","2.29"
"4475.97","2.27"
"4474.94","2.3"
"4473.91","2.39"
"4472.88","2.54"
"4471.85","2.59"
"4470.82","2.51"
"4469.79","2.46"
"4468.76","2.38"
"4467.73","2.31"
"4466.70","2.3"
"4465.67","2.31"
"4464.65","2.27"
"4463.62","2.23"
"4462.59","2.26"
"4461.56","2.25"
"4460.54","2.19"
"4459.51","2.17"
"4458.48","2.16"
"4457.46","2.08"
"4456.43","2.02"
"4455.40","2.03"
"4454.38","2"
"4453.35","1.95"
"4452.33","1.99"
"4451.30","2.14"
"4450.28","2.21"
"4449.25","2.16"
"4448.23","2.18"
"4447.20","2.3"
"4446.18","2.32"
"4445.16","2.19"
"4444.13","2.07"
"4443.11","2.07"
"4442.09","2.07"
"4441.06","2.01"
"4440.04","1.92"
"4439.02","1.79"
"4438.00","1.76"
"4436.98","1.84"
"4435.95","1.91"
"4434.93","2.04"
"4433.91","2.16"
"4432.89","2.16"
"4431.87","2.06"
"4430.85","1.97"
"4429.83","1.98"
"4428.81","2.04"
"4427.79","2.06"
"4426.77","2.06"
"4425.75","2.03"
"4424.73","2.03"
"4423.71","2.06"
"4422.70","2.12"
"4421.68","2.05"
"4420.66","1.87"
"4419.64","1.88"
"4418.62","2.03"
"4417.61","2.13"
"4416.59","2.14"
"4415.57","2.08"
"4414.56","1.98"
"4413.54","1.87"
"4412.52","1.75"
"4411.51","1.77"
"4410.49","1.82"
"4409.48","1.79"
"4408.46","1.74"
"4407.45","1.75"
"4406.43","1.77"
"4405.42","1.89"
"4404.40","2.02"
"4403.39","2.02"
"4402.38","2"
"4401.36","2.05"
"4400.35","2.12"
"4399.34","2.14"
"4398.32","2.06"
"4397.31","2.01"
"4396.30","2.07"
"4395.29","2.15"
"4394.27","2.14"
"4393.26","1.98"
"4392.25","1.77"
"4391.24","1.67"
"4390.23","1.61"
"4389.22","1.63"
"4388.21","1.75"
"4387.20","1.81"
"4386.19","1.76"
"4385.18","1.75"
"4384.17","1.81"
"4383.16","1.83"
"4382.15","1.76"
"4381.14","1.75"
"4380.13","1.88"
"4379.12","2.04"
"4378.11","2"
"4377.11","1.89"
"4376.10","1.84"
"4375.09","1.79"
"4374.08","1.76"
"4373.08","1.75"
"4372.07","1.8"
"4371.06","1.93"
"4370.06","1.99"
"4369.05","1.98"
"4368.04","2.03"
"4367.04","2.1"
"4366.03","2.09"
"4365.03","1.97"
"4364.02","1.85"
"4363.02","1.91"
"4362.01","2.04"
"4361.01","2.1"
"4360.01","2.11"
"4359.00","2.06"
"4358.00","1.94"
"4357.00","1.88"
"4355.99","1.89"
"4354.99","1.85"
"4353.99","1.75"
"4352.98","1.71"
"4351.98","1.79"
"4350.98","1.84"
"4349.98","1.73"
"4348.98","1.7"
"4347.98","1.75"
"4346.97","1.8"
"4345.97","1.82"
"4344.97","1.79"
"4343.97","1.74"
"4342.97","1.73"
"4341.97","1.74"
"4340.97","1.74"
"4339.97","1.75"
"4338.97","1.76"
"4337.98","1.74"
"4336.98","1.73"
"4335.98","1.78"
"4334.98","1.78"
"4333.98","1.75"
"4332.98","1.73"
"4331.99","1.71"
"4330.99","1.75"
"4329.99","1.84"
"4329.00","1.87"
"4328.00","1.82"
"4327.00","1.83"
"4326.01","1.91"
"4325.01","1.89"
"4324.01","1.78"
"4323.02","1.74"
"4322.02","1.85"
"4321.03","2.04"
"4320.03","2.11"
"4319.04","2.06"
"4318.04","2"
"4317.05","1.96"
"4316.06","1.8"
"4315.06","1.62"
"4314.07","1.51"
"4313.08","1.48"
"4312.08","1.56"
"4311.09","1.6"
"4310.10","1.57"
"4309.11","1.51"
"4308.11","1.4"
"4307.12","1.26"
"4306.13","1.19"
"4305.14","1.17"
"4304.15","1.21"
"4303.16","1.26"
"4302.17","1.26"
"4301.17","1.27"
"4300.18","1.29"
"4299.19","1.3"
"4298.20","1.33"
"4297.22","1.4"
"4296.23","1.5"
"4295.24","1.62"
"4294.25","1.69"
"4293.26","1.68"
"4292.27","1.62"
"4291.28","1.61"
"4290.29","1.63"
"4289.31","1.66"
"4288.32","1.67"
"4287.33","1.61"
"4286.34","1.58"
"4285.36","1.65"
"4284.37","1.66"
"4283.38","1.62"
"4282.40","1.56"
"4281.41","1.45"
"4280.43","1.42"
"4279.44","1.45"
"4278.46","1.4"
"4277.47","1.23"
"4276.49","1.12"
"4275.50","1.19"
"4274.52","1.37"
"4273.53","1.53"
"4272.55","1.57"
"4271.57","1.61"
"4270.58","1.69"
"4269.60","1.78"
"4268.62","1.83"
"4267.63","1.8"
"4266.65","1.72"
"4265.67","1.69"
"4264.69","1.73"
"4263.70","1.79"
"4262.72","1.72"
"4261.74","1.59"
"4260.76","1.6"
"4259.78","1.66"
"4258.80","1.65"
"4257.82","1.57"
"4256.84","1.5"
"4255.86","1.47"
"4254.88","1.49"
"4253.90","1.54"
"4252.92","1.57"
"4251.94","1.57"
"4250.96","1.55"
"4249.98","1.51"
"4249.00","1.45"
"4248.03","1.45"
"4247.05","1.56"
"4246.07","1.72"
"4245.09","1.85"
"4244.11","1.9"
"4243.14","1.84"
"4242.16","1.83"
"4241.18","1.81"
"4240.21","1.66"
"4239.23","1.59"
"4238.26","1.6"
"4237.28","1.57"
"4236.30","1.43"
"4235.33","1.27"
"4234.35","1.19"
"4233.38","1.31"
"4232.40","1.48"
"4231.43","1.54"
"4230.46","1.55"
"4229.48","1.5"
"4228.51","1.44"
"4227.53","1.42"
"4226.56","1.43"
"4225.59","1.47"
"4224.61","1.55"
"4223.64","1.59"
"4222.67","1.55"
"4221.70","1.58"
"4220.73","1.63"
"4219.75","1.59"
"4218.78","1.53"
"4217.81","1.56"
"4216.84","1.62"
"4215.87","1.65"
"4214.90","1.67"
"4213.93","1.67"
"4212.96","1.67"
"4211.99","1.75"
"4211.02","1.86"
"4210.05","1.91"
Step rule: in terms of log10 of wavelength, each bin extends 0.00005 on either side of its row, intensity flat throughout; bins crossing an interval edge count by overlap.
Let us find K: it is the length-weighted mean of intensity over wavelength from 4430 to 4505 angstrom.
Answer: 2.24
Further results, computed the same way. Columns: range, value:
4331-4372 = 1.85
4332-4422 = 1.88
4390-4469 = 2.04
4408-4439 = 1.97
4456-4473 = 2.29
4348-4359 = 1.82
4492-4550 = 2.29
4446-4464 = 2.14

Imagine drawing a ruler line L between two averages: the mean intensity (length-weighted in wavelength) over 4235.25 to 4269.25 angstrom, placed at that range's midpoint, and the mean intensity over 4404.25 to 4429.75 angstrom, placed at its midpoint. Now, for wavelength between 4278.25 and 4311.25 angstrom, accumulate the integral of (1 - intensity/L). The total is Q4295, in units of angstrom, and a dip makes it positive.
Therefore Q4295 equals 4.7 angstrom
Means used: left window 1.64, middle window 1.47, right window 1.95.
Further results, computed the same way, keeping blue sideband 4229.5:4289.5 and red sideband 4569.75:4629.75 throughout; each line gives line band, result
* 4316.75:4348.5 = -1.20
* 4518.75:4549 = 0.86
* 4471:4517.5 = -4.93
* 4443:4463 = -0.79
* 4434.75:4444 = 0.40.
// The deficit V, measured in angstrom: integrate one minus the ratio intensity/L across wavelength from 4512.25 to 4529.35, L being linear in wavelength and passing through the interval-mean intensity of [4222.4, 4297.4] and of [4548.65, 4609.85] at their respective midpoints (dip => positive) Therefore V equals -1.03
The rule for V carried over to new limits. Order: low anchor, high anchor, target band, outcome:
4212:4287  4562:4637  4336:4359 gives 0.3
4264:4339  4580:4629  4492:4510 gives -2.1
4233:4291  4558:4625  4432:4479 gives -2.2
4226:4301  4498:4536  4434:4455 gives 0.5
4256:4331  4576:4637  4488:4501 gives -1.2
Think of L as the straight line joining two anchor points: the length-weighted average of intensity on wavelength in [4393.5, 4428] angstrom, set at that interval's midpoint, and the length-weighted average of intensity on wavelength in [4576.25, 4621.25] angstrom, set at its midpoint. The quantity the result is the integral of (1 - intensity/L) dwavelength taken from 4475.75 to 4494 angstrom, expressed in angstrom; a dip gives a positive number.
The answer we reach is -1.79 angstrom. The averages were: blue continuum 1.98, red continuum 2.4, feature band 2.36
